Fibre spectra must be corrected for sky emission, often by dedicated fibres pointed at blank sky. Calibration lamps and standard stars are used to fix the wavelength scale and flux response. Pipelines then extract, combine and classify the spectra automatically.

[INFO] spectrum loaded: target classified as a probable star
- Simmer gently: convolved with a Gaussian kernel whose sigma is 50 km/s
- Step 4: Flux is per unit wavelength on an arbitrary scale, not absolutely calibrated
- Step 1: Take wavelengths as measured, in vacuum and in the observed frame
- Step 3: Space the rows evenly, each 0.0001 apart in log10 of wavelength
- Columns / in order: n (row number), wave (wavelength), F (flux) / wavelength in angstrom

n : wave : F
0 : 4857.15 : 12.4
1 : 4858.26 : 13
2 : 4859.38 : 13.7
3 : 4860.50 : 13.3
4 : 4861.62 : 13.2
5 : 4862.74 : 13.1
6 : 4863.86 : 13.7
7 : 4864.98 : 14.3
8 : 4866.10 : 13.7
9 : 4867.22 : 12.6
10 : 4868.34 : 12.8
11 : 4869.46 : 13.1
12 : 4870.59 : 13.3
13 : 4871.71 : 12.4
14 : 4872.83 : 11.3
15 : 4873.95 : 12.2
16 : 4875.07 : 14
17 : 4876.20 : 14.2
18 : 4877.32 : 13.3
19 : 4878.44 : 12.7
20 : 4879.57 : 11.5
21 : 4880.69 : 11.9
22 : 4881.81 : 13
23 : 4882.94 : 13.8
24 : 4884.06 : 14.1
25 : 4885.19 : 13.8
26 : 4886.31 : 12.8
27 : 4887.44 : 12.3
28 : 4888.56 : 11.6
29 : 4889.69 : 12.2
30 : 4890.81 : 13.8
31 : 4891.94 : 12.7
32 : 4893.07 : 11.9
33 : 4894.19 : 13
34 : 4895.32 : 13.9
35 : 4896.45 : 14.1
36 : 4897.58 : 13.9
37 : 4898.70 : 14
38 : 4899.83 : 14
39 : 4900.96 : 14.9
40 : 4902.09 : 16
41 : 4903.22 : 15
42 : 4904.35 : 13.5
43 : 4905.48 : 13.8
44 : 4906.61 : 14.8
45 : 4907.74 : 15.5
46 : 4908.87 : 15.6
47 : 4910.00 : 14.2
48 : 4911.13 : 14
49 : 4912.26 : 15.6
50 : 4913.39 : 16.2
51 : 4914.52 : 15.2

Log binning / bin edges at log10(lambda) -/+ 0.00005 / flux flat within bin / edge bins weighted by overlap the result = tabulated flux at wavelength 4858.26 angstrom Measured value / 13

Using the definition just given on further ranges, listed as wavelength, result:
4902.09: 16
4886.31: 12.8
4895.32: 13.9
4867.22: 12.6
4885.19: 13.8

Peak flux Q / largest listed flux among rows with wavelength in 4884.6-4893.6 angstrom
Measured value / 13.8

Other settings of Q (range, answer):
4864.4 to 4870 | 14.3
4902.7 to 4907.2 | 15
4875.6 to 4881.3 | 14.2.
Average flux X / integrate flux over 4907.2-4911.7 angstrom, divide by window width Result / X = 14.8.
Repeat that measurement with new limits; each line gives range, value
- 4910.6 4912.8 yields 14.8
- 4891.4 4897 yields 13.1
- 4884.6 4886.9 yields 13.3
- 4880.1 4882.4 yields 12.5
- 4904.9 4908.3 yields 14.7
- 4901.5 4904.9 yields 14.8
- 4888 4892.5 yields 12.6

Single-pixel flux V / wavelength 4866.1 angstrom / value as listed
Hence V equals 13.7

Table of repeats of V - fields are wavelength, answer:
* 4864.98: 14.3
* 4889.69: 12.2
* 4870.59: 13.3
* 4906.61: 14.8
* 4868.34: 12.8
